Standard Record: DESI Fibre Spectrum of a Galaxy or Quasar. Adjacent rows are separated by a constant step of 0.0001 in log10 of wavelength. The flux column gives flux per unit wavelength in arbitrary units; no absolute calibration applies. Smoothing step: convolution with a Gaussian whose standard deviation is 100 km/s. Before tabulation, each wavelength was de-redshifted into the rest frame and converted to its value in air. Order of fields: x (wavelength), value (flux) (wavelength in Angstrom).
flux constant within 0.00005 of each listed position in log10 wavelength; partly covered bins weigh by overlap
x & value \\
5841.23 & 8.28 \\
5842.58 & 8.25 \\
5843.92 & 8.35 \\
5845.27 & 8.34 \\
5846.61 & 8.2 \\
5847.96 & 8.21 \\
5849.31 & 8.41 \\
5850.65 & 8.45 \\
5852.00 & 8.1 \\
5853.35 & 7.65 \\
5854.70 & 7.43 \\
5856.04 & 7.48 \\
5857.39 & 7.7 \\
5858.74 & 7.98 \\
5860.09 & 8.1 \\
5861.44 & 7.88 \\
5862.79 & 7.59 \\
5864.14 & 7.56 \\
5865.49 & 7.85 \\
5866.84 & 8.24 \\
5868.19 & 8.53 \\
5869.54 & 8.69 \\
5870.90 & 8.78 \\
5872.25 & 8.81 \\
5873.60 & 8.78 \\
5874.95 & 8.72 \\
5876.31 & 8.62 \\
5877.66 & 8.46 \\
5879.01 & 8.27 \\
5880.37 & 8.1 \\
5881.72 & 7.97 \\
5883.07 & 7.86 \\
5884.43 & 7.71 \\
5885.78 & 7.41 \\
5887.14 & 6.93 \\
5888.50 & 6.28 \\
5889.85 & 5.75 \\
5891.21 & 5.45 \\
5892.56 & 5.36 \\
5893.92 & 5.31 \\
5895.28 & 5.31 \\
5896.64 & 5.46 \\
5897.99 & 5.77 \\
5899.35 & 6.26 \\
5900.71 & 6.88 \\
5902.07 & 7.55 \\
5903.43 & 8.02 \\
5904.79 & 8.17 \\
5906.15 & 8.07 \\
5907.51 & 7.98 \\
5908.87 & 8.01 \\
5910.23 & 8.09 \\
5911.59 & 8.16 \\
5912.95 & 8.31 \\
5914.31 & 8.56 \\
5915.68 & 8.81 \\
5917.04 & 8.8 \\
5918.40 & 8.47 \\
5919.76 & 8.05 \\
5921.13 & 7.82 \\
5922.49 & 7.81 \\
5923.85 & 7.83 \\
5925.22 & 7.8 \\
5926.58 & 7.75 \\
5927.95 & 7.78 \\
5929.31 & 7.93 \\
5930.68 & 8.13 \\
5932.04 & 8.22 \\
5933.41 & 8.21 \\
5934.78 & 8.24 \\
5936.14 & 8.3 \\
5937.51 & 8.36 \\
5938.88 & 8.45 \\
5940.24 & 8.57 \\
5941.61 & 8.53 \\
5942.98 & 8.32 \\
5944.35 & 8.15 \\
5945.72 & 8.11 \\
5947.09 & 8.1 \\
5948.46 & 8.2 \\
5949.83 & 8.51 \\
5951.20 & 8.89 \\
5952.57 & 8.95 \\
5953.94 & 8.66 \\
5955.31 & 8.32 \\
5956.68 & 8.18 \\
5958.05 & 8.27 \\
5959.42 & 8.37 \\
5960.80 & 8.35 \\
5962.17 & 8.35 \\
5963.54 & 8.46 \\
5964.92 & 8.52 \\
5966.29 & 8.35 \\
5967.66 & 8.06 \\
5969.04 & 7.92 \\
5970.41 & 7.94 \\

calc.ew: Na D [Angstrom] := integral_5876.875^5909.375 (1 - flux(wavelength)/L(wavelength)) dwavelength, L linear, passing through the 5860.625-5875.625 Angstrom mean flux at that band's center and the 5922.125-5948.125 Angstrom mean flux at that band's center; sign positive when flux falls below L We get 4.9 Angstrom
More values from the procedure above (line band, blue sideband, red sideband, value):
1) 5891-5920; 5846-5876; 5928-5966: 3.2 Angstrom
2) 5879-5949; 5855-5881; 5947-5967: 5.8 Angstrom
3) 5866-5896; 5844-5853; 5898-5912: 1.5 Angstrom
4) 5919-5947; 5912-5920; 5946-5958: 1.2 Angstrom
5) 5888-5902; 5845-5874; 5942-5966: 4.0 Angstrom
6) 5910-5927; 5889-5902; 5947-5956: -3.1 Angstrom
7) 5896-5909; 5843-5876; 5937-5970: 1.7 Angstrom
